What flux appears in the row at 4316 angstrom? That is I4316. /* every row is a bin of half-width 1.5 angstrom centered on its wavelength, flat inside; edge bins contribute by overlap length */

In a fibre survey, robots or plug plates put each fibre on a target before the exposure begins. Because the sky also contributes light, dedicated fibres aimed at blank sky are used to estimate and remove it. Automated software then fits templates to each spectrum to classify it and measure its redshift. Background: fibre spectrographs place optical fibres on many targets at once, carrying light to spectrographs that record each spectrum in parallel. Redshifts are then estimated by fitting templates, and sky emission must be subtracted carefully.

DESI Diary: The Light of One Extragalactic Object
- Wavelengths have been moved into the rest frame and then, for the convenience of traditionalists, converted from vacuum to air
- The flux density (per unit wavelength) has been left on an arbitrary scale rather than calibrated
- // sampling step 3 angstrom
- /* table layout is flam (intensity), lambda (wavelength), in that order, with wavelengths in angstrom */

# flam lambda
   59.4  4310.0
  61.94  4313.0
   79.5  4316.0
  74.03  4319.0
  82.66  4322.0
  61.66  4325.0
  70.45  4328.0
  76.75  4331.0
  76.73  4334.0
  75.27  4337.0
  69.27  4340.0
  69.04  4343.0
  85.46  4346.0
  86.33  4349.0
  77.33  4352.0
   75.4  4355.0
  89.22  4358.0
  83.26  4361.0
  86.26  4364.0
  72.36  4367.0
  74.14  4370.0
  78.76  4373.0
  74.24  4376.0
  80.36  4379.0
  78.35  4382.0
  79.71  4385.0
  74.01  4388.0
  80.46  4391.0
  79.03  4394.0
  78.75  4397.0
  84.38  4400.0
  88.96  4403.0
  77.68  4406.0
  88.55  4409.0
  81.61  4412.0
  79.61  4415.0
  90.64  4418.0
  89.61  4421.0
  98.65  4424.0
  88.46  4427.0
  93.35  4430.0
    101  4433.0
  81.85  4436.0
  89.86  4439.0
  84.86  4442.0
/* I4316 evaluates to 79.5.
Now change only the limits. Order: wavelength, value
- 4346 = 85.46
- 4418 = 90.64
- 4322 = 82.66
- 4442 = 84.86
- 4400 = 84.38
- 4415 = 79.61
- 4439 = 89.86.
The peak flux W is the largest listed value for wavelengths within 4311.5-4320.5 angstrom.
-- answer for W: 79.5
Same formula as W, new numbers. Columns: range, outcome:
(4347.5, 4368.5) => 89.22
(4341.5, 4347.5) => 85.46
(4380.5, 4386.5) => 79.71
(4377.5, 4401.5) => 84.38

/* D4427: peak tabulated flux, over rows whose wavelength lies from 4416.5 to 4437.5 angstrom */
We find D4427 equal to 101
